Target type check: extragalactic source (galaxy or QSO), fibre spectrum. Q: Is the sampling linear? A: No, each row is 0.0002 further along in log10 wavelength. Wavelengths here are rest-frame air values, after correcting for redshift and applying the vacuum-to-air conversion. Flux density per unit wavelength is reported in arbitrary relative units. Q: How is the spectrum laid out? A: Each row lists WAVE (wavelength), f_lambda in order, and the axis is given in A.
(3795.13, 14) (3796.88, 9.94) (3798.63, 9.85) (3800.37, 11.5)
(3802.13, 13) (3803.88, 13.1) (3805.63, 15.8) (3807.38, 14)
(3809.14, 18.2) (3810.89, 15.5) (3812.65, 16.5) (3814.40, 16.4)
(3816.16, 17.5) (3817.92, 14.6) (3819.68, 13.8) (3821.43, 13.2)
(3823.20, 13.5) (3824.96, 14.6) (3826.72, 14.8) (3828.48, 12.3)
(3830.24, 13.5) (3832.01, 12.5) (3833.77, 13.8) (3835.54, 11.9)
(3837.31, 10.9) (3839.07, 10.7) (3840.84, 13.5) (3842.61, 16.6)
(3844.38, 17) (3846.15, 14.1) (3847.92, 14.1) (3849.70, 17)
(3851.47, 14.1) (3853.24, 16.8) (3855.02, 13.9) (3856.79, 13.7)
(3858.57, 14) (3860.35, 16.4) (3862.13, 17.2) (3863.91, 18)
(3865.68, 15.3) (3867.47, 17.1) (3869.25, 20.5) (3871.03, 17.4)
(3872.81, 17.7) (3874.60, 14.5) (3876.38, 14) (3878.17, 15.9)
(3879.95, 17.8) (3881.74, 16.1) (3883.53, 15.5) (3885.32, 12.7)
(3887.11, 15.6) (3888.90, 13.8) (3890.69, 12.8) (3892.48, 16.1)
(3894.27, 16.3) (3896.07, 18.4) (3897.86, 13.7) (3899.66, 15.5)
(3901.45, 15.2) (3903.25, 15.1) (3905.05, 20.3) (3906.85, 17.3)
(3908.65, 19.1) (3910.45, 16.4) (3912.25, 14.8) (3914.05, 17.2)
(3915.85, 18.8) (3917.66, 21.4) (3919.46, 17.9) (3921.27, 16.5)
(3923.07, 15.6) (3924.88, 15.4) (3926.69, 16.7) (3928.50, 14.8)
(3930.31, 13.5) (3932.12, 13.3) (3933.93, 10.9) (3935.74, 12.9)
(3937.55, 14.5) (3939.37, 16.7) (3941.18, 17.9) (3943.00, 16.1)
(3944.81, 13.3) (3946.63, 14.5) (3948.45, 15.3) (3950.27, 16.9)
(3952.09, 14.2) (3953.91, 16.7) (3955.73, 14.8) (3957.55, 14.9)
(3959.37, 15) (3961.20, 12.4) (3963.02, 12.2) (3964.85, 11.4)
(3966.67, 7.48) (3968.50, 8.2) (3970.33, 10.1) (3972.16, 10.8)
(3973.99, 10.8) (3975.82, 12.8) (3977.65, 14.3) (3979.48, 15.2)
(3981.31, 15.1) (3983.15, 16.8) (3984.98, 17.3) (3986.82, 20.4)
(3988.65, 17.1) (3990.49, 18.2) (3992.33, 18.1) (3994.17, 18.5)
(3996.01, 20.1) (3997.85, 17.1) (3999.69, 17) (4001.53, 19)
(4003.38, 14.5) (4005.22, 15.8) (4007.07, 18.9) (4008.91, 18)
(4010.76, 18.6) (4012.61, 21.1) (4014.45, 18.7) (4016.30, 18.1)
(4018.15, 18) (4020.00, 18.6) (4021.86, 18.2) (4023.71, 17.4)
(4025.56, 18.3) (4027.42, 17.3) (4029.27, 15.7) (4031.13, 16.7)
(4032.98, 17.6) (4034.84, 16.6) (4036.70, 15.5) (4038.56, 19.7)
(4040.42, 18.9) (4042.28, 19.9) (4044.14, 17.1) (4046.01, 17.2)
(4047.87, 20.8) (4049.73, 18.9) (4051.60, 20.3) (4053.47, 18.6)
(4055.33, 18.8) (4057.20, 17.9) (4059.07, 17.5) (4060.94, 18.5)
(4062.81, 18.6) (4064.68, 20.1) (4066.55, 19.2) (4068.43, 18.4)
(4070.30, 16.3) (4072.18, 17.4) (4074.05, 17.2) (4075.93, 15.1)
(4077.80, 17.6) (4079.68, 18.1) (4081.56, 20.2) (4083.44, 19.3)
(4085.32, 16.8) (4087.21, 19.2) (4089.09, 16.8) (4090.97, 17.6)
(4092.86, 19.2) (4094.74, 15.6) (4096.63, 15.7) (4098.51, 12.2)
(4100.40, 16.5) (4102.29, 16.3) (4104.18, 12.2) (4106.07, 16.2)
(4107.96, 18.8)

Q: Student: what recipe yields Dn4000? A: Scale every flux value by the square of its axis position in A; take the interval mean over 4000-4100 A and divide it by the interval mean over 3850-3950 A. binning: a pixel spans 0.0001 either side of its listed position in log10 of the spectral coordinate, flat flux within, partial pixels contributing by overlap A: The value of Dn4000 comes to 1.2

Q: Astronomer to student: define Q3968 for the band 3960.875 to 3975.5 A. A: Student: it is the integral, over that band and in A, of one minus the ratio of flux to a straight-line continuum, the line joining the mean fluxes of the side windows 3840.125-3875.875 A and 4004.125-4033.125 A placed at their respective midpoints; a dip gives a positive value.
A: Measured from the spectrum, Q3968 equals 5.8 A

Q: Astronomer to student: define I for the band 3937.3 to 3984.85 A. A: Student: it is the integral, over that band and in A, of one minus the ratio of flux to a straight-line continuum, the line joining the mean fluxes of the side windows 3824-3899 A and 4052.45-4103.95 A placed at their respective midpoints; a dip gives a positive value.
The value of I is 6.9 A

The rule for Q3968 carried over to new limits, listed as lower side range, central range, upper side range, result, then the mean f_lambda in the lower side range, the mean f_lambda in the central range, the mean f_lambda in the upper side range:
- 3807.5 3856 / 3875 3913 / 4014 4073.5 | -0.62 A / 14.5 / 15.8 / 18.1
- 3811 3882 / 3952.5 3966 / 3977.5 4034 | 2.47 A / 15.1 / 13.8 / 17.6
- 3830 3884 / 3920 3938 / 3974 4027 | 2.04 A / 15.2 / 14.5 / 17.4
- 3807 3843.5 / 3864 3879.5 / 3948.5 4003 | -2.40 A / 14.2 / 16.7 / 14.9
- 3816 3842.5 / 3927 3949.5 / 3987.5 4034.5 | 2.13 A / 13.4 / 14.5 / 17.9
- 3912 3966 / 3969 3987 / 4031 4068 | 2.63 A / 15.2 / 14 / 18.5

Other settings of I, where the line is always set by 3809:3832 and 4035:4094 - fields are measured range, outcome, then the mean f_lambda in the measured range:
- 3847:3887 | -1.2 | 15.9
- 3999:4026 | -0.8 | 18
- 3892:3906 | -0.4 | 16.3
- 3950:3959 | 0.7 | 15.4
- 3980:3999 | -0.7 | 17.8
